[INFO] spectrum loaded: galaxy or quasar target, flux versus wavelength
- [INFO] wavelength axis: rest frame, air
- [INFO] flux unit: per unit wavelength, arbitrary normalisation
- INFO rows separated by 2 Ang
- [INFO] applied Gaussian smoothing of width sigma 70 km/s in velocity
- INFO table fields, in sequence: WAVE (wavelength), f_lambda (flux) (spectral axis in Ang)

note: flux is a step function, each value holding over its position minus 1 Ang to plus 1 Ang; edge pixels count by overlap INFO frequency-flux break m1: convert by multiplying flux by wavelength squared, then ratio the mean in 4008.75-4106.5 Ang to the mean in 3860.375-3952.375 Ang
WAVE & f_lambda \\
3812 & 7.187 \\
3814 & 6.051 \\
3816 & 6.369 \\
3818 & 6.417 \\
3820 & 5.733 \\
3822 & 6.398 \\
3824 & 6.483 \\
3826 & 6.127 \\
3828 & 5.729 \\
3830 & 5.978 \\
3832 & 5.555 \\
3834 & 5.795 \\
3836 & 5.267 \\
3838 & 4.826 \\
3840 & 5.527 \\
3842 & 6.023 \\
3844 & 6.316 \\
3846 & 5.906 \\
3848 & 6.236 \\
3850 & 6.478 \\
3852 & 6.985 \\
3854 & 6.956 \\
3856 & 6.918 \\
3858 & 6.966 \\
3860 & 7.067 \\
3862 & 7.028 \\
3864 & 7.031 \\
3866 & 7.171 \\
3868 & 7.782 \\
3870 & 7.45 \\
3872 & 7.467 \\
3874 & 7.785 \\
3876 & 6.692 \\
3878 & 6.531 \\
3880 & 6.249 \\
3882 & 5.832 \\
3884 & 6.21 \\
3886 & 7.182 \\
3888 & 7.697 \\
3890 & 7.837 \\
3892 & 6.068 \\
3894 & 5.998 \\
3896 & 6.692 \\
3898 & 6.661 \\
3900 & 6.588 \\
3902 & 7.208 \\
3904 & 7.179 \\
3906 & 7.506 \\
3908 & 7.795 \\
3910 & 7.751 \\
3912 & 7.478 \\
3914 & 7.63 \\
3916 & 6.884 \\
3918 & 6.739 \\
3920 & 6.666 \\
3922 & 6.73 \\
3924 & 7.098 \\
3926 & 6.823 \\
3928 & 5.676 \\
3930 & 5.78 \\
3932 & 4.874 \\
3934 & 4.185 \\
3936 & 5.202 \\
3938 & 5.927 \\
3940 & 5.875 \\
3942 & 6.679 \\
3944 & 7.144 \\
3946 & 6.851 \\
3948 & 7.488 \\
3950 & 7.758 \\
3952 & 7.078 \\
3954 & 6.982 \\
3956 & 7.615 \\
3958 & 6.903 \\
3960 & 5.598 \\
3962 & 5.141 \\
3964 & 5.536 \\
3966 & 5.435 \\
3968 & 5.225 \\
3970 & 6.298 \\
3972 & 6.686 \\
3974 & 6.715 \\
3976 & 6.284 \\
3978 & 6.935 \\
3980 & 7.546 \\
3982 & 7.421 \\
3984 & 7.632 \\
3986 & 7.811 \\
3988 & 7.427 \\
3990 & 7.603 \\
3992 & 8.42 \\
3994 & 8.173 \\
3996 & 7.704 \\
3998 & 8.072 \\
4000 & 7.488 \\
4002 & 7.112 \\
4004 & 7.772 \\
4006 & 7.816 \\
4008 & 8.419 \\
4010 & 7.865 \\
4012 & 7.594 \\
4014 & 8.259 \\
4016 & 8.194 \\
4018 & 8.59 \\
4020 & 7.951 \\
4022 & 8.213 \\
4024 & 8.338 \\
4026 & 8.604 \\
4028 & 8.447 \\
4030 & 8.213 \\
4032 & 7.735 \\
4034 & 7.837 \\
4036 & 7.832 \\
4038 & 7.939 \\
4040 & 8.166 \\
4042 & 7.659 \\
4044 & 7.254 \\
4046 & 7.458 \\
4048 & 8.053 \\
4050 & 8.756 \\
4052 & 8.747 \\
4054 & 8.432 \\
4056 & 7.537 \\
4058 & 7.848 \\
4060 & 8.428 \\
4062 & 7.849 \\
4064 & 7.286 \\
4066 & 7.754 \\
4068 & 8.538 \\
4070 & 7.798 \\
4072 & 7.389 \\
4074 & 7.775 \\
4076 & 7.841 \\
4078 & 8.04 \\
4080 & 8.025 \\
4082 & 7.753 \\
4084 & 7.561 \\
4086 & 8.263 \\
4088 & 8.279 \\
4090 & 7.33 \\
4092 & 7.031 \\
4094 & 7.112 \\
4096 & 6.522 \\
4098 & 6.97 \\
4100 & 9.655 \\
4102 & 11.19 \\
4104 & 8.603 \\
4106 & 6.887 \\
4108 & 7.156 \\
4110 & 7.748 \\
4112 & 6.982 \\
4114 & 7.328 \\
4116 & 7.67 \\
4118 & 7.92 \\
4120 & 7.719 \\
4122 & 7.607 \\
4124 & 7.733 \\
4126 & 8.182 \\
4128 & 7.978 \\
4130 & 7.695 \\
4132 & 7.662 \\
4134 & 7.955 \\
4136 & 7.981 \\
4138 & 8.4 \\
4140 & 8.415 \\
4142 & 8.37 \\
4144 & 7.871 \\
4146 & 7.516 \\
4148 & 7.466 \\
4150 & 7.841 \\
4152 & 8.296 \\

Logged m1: 1.27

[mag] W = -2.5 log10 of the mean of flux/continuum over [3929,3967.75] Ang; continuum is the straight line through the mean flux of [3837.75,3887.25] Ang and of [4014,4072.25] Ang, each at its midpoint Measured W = 0.18 mag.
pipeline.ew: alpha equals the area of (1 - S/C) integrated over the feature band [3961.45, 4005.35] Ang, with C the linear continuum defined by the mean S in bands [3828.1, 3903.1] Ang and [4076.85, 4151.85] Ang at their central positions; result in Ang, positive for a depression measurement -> 0.9 Ang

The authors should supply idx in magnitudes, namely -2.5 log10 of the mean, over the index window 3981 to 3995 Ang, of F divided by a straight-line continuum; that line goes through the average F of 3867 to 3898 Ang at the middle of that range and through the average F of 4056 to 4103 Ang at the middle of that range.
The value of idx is -0.05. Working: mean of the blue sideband 6.89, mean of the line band 7.78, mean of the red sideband 7.92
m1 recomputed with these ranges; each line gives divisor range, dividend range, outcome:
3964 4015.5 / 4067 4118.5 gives 1.12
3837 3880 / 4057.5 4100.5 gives 1.29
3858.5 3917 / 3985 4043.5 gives 1.21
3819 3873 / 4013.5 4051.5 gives 1.38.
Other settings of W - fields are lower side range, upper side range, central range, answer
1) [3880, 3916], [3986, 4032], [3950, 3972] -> 0.20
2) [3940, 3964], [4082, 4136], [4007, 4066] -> -0.10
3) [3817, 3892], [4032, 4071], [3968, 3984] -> 0.09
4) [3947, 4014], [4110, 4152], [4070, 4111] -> -0.03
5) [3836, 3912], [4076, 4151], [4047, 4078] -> -0.05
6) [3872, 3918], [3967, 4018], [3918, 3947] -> 0.17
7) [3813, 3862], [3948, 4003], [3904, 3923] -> -0.10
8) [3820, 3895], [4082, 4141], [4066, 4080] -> -0.04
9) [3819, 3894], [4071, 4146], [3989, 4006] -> -0.08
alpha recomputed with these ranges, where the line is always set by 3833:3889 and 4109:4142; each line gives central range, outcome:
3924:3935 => 2.09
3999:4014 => -0.98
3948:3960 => -0.17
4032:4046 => -0.61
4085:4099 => 0.58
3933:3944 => 1.99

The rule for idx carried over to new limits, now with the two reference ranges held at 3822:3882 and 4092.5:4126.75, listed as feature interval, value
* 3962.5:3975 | 0.190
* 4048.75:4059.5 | -0.103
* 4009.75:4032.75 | -0.116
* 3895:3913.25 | -0.072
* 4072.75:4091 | -0.028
